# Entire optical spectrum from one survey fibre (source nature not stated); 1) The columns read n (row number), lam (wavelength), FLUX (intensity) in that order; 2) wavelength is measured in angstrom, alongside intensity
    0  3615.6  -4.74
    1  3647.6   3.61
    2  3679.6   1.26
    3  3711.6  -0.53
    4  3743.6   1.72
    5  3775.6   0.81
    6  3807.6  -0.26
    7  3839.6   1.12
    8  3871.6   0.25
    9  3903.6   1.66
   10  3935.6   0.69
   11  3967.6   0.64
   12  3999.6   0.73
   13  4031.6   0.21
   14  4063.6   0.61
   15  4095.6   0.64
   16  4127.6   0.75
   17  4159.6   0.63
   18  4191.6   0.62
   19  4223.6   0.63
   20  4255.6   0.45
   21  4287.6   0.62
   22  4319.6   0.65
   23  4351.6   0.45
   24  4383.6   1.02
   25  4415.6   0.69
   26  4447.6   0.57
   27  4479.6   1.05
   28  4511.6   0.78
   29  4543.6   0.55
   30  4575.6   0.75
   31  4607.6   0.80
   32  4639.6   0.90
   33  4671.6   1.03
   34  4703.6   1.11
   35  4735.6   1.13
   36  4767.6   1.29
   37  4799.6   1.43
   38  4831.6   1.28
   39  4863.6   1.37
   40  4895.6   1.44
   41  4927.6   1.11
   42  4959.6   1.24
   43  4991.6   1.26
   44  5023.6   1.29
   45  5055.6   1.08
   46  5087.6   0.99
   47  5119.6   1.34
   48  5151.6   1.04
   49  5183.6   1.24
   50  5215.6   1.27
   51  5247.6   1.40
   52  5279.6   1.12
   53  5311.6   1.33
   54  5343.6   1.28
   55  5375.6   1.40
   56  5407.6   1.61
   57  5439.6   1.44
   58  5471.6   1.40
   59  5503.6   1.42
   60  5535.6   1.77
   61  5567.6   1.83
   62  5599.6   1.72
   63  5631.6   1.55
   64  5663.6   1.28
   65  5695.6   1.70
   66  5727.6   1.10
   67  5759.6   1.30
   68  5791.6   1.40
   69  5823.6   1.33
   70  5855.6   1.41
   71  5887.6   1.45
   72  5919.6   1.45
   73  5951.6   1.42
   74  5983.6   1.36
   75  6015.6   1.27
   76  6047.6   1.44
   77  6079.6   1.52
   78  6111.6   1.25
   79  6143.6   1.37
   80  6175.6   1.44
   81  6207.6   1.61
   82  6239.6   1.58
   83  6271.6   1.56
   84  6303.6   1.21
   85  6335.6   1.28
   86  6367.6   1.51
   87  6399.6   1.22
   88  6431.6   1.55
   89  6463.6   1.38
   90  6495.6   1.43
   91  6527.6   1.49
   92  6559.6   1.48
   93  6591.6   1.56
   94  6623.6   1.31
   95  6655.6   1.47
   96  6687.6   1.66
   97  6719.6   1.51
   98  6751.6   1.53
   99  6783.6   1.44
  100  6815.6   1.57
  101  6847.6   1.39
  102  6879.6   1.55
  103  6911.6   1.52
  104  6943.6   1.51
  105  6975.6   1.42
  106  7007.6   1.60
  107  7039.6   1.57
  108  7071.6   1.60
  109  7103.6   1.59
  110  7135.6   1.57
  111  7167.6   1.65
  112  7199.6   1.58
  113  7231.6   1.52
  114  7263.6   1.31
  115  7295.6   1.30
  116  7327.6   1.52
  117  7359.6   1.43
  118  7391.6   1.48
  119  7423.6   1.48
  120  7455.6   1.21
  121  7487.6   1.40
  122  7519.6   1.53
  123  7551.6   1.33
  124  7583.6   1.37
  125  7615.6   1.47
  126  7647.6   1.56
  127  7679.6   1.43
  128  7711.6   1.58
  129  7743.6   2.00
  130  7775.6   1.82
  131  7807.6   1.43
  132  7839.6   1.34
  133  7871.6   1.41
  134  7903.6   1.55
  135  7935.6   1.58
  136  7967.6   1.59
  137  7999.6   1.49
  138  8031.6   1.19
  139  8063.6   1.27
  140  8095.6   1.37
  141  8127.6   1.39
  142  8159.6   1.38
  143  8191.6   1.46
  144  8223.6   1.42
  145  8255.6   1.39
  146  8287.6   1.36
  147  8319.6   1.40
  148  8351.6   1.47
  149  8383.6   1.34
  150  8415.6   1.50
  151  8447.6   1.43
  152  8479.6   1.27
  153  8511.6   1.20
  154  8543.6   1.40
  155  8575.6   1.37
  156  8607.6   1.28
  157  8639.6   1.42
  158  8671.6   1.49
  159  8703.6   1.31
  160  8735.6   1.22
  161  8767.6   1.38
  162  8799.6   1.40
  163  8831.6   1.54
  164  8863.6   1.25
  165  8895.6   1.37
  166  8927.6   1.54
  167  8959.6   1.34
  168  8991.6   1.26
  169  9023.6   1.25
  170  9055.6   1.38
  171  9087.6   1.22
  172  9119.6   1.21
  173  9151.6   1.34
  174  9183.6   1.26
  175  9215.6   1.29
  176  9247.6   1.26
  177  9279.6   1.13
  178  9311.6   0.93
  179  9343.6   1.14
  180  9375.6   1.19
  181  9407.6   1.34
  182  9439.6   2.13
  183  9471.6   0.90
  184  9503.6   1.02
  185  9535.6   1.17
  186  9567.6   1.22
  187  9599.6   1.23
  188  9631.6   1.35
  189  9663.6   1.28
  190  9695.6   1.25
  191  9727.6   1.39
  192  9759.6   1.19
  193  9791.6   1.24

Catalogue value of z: 0.181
